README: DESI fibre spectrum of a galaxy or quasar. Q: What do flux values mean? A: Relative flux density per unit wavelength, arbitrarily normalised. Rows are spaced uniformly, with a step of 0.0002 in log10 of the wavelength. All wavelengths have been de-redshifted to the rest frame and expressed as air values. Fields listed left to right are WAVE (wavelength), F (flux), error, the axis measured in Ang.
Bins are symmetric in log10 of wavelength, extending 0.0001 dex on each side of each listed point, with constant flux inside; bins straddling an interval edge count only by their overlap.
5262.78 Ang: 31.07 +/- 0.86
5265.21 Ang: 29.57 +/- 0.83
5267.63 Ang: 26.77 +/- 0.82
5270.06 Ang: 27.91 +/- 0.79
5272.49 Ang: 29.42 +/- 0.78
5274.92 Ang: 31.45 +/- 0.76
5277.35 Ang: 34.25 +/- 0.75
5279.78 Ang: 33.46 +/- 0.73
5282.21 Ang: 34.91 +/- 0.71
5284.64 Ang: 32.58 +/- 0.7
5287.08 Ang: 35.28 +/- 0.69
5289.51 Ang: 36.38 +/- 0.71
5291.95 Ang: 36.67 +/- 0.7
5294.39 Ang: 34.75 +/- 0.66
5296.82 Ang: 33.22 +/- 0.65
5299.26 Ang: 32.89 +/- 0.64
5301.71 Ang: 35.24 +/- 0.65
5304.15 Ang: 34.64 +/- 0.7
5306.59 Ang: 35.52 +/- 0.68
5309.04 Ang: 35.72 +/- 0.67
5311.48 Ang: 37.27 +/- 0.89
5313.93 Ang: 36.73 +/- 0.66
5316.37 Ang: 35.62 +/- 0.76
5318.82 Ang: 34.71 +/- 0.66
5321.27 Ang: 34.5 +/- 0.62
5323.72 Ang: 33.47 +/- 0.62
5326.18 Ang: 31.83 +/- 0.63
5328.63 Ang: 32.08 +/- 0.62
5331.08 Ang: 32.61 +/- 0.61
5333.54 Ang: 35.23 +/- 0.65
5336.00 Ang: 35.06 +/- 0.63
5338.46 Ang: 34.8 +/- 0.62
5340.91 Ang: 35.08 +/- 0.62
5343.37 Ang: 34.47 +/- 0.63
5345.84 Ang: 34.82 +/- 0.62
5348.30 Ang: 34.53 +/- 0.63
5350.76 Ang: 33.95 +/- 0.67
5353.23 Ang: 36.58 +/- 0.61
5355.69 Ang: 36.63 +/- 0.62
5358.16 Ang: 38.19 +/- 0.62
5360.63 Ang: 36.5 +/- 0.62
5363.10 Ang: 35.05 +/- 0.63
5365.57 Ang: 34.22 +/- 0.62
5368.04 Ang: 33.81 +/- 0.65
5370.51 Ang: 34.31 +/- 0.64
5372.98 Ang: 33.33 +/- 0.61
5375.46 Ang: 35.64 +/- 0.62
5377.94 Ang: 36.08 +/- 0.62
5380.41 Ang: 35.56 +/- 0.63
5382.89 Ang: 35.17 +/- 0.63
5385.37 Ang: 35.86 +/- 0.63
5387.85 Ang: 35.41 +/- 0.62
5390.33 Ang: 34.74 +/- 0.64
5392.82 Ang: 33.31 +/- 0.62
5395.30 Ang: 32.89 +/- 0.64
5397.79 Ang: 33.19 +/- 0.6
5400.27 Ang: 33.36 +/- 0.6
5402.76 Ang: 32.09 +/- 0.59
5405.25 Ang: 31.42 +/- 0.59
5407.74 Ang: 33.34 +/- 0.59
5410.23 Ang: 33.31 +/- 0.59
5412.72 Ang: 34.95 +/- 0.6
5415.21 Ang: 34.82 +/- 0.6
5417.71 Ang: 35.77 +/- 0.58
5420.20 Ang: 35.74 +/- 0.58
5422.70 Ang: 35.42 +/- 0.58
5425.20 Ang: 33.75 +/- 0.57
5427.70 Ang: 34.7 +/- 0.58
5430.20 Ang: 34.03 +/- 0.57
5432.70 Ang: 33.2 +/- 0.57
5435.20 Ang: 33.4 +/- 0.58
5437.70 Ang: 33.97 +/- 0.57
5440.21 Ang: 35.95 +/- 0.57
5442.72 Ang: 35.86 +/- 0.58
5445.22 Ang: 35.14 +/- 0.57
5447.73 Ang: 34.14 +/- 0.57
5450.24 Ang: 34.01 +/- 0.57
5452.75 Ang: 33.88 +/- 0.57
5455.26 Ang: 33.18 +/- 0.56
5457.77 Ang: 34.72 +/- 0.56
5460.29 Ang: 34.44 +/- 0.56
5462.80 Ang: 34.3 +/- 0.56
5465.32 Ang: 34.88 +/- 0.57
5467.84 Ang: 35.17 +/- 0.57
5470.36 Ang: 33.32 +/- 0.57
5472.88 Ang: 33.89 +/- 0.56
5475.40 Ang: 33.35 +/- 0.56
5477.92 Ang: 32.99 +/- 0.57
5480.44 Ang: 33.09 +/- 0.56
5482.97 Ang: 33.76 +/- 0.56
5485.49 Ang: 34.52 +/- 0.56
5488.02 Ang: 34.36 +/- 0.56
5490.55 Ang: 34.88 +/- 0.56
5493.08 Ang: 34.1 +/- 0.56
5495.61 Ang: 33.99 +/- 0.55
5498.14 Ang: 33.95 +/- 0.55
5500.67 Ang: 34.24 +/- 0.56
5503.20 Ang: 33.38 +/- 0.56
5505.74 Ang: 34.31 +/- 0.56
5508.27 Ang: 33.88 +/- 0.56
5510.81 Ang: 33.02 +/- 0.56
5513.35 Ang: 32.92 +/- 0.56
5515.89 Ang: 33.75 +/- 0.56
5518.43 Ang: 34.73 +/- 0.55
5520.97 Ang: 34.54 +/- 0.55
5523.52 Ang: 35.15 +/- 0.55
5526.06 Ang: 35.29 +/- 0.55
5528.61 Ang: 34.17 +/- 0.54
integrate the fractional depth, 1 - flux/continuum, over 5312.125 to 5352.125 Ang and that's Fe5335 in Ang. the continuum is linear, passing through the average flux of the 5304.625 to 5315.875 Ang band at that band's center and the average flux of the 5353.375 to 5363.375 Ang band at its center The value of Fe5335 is 2.2 Ang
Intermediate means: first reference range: 36.2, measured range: 34.4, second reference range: 36.7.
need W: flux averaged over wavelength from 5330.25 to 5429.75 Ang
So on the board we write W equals 34.6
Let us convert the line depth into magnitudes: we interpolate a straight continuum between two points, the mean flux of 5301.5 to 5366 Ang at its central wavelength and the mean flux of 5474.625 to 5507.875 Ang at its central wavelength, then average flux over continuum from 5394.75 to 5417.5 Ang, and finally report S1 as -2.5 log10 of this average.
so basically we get 0.036 mag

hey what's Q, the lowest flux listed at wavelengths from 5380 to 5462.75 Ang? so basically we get 31.42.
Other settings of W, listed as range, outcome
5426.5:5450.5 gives 34.5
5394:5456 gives 34.1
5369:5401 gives 34.5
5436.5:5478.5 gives 34.3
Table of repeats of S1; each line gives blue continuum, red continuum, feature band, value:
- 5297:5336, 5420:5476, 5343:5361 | -0.04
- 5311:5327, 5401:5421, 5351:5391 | -0.03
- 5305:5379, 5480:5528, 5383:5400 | 0.01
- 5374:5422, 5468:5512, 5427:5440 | 0.01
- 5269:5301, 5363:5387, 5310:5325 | -0.05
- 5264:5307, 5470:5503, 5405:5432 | -0.03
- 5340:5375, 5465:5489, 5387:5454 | 0.01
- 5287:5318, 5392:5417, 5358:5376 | -0.03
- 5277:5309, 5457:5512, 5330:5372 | -0.02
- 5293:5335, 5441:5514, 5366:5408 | 0.01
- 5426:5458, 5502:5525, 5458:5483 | 0.01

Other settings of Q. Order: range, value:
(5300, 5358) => 31.83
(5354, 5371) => 33.81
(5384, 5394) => 33.31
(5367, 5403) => 32.09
